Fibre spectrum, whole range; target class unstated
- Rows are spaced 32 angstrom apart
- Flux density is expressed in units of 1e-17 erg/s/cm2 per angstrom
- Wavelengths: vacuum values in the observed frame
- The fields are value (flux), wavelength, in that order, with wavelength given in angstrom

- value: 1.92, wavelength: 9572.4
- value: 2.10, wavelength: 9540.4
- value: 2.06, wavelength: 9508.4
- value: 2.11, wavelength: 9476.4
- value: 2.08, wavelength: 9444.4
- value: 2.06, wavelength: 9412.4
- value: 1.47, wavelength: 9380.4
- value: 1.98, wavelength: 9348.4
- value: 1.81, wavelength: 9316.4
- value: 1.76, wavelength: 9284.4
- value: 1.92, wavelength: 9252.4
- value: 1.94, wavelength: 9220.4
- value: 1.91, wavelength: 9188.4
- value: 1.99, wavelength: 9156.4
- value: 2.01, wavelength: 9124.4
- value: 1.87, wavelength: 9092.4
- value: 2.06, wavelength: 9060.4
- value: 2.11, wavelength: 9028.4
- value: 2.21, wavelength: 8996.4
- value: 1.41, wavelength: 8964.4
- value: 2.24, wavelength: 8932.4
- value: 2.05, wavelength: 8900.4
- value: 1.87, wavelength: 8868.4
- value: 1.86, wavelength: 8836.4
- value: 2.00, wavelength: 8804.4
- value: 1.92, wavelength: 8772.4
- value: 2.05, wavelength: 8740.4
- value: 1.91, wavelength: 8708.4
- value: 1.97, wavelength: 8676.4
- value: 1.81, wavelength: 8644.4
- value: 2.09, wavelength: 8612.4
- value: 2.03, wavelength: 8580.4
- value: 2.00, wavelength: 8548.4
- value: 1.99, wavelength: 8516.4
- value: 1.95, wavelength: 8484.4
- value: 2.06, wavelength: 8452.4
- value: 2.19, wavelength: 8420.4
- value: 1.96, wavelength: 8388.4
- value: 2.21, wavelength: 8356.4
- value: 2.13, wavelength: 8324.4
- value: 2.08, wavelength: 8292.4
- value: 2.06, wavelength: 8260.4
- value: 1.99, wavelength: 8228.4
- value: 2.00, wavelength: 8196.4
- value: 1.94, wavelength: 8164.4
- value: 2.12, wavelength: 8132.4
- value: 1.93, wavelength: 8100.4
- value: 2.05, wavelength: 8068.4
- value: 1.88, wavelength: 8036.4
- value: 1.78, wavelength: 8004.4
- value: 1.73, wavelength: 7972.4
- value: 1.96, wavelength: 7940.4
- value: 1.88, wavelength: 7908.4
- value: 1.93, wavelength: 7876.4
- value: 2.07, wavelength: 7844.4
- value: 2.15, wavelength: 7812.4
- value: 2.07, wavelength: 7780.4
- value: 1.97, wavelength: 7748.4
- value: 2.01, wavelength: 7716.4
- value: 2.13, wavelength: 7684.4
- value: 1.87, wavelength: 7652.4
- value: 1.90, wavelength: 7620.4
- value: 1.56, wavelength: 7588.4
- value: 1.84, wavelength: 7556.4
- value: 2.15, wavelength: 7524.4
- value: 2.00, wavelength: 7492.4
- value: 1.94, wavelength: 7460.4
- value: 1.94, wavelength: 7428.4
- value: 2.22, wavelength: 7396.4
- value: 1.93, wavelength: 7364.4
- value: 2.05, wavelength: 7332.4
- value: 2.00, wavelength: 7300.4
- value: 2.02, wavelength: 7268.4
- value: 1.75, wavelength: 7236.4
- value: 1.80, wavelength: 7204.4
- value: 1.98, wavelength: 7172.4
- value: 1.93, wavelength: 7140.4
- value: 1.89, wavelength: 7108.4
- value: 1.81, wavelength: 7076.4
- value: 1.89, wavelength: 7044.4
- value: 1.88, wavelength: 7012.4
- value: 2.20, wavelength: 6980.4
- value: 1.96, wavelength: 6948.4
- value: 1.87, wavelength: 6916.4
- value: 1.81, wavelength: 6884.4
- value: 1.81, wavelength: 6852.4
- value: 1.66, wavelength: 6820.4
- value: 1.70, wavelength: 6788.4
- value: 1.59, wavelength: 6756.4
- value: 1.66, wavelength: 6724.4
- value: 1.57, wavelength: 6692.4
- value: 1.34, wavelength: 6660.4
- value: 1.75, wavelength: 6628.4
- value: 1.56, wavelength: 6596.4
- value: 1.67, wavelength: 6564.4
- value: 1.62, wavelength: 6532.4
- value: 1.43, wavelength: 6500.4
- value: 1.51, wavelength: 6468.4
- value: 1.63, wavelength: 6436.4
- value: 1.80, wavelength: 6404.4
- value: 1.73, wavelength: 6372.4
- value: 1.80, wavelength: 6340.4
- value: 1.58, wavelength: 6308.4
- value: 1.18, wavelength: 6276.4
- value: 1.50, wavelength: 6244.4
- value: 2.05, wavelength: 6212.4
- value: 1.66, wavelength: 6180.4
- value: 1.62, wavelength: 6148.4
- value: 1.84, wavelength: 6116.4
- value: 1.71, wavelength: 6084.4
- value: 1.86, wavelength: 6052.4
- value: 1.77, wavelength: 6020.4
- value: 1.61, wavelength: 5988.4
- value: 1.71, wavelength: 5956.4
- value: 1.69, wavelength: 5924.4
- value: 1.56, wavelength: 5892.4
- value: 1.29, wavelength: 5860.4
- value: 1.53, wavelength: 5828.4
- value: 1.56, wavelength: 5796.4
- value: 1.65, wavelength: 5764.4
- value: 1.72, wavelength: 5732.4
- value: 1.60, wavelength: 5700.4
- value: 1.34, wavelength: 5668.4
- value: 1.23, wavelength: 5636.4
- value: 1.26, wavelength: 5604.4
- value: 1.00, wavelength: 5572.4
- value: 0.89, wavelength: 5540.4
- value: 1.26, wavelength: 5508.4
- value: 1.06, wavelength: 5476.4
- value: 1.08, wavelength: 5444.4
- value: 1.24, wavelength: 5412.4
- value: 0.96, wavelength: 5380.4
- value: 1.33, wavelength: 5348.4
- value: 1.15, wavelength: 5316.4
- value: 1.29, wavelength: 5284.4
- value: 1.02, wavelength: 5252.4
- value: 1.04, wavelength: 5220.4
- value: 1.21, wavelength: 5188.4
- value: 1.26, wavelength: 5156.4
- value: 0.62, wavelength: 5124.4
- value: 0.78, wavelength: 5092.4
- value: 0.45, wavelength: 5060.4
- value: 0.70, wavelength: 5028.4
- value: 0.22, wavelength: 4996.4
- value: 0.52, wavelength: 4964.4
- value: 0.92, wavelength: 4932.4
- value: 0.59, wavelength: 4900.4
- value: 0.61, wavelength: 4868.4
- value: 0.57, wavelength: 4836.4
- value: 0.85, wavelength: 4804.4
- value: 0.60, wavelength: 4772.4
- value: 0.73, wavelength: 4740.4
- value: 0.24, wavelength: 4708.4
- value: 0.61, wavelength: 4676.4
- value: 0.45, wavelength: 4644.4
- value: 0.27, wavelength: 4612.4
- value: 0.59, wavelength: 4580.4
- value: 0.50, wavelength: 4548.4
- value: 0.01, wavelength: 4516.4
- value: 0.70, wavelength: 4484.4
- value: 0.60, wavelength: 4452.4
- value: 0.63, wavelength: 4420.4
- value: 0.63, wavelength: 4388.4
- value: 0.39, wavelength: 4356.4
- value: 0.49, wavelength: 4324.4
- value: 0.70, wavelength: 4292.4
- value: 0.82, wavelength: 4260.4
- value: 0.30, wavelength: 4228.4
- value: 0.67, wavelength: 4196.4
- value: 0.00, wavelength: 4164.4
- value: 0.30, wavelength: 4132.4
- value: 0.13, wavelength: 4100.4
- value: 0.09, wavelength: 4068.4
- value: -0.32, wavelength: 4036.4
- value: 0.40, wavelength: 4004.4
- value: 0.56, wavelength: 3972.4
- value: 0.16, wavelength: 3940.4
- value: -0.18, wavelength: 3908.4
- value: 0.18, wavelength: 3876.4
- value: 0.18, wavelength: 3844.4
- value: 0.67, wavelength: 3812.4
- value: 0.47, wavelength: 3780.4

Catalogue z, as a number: 0.29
